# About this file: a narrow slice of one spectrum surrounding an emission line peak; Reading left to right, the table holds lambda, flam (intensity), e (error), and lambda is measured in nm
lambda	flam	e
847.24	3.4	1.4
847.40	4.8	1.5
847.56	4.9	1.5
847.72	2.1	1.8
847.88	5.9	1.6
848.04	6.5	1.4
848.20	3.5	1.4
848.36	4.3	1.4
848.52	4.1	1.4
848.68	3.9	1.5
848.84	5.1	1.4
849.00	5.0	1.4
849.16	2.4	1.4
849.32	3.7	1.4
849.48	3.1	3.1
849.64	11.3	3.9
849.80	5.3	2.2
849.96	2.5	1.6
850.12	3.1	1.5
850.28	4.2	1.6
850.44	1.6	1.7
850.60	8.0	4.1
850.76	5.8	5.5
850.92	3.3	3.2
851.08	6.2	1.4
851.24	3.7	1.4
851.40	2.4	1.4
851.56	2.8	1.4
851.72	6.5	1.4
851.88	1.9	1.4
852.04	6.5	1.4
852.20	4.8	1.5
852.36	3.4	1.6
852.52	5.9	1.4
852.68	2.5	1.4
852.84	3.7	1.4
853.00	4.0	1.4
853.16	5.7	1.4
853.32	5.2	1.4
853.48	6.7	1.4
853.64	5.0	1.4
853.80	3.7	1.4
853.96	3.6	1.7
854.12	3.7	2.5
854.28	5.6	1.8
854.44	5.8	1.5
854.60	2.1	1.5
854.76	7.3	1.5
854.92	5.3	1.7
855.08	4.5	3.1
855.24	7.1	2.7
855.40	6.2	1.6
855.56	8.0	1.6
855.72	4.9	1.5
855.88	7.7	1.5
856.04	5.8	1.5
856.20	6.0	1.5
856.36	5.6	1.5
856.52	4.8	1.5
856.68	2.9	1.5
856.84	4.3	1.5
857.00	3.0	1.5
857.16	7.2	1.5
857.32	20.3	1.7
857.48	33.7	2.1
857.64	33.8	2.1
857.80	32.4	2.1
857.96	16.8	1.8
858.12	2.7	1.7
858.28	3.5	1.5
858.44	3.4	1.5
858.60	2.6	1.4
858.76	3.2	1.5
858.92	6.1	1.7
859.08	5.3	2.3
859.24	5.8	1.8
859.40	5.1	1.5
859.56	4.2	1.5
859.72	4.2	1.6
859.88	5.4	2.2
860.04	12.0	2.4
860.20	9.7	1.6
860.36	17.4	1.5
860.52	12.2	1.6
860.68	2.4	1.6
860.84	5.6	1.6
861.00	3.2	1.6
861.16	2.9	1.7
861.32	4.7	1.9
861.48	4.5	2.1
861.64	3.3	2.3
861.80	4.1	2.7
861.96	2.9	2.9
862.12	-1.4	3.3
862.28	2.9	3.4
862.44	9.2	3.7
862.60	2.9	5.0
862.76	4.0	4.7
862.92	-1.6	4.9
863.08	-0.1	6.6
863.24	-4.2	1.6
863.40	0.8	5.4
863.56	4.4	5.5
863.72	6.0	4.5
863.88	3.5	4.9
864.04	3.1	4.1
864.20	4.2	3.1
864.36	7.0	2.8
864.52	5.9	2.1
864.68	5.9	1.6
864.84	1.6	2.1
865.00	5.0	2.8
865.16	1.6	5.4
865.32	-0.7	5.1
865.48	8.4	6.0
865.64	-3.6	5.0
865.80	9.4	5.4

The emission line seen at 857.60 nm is H-alpha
